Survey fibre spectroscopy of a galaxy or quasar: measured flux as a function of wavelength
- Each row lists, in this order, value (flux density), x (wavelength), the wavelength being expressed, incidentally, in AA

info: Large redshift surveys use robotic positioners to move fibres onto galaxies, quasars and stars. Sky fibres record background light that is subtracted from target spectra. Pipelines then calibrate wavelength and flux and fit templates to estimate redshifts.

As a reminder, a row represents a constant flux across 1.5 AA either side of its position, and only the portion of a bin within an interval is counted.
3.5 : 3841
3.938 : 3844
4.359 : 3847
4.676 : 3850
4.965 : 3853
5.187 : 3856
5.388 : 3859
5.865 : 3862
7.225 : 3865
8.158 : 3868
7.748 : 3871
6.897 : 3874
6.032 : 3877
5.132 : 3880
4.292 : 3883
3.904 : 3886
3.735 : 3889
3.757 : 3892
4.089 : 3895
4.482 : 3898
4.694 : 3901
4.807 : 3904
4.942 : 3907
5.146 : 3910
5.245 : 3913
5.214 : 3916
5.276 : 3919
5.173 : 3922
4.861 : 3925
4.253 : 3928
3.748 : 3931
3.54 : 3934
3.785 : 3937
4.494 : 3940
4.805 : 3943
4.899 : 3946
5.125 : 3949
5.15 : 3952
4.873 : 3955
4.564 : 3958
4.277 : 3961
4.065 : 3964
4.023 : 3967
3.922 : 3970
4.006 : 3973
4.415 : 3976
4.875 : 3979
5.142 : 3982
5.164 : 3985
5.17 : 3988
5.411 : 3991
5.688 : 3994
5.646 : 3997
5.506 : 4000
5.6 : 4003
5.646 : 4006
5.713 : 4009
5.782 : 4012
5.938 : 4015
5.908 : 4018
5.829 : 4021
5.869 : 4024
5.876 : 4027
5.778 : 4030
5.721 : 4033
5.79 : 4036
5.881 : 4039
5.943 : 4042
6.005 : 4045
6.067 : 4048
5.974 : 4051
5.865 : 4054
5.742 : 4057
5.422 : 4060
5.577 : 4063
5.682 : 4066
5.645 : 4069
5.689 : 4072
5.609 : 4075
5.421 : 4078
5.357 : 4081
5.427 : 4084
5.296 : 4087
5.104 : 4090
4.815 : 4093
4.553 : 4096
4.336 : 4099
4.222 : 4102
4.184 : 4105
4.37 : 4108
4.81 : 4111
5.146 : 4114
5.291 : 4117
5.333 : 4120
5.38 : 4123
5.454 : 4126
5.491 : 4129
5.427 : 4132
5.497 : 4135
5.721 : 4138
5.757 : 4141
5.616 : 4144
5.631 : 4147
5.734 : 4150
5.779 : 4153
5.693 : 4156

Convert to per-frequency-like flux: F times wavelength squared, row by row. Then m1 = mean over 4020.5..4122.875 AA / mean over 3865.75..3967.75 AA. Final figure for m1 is 1.20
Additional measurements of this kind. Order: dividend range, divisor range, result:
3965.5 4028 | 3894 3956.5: 1.17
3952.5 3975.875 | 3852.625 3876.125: 0.70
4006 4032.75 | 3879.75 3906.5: 1.44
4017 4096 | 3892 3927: 1.25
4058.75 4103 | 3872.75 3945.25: 1.22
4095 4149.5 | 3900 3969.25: 1.22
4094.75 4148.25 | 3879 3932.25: 1.24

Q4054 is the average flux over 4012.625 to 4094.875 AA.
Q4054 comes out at 5.67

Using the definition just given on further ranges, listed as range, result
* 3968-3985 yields 4.52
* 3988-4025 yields 5.69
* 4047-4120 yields 5.23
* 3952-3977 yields 4.32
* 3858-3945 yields 5.06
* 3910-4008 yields 4.81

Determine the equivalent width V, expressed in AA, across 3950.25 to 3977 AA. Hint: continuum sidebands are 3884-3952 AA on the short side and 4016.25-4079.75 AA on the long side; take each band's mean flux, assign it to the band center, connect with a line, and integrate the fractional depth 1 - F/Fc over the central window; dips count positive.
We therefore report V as 3.3 AA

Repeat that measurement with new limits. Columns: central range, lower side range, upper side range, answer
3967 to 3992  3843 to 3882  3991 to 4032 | 4.6 AA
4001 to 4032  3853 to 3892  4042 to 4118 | -2.2 AA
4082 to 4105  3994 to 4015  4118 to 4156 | 3.3 AA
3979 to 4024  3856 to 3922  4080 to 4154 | -2.7 AA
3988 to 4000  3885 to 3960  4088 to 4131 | -2.1 AA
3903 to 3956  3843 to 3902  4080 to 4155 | 5.0 AA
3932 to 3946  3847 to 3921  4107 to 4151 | 2.8 AA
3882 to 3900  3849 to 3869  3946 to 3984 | 4.7 AA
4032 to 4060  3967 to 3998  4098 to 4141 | -5.0 AA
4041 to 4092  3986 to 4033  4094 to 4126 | -4.3 AA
